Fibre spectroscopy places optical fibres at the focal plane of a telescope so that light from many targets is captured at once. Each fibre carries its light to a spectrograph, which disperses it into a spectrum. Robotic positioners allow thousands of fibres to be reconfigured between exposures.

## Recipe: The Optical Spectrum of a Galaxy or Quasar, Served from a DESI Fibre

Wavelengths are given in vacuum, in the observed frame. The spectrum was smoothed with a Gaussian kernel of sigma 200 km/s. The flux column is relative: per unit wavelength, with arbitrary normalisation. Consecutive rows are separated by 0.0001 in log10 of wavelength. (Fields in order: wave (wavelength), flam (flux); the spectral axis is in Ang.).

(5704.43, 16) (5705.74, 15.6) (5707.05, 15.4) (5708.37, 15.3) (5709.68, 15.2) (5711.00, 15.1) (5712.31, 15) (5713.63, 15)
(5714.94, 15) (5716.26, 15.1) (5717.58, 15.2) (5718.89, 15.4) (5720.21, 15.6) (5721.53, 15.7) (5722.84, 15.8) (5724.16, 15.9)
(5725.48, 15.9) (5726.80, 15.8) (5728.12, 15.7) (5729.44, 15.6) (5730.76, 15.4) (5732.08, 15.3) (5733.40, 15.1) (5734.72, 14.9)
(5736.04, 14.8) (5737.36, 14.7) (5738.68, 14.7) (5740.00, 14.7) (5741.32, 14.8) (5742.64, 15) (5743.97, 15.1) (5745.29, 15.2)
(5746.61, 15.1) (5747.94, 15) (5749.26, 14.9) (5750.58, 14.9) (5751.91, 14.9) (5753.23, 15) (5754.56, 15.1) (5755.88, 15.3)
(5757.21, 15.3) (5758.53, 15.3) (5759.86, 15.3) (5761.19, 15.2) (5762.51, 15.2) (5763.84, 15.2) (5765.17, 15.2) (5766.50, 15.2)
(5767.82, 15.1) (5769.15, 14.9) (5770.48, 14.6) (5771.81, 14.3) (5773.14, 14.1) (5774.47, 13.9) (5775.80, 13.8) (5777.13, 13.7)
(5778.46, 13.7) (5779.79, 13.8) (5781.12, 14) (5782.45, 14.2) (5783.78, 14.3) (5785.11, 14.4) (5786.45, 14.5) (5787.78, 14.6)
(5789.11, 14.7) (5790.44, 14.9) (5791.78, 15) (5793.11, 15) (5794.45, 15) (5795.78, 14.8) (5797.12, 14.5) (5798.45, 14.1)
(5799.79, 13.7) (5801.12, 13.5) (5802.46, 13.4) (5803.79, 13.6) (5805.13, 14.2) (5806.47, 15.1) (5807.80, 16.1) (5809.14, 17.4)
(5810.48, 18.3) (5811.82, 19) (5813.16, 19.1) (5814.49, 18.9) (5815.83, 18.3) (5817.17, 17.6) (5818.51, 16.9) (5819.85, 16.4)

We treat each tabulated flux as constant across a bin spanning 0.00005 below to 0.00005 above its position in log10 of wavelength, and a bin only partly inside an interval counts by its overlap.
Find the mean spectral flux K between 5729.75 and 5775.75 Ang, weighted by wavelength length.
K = 15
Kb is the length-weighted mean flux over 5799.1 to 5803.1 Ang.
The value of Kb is 13.5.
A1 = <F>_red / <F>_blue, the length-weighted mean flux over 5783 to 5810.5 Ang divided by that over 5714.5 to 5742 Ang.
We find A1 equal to 0.96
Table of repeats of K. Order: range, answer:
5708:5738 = 15.3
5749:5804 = 14.6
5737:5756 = 15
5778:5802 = 14.4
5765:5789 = 14.3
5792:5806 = 14.2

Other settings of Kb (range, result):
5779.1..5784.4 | 14.1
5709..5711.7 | 15.2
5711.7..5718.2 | 15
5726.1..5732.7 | 15.6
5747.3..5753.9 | 14.9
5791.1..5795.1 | 15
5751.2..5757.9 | 15.1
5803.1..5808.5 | 14.8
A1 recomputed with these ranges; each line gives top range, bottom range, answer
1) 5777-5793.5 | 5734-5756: 0.96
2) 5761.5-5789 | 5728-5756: 0.96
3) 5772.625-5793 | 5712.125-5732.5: 0.92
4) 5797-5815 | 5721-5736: 1.02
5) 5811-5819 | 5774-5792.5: 1.29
